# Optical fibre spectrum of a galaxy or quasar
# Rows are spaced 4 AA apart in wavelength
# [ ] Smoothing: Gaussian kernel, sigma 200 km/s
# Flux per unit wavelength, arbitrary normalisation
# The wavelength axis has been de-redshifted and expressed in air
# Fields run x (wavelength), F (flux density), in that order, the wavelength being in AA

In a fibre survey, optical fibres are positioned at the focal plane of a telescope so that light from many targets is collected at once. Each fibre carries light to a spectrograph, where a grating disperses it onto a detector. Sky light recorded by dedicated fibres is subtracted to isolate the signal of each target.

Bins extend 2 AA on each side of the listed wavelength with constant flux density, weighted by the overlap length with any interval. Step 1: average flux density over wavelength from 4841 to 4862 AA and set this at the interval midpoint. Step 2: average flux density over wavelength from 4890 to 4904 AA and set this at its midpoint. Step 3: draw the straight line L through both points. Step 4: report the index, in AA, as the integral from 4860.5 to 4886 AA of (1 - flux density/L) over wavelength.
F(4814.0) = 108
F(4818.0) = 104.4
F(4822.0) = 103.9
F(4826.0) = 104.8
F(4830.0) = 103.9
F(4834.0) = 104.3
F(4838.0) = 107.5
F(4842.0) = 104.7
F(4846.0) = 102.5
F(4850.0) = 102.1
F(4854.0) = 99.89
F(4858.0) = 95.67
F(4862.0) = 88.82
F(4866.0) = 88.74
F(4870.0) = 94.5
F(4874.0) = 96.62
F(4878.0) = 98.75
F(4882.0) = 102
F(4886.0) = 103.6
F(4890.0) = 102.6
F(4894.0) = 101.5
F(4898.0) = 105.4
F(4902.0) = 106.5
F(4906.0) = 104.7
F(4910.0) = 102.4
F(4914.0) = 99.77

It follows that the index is 1.5 AA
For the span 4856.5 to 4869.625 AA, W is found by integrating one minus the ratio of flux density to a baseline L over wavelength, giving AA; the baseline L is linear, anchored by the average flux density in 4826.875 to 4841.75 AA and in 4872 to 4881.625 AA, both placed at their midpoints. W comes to 1.2 AA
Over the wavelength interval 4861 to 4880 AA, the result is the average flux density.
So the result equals 93.7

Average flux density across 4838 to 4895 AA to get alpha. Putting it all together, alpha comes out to 99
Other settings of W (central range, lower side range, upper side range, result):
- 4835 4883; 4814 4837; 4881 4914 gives 2.6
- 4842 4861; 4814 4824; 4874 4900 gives 0.6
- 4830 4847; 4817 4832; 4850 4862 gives -0.6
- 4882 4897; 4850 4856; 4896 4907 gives 0.2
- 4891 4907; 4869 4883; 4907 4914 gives -0.6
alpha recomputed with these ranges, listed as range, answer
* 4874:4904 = 102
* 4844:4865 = 97.4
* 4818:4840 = 105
